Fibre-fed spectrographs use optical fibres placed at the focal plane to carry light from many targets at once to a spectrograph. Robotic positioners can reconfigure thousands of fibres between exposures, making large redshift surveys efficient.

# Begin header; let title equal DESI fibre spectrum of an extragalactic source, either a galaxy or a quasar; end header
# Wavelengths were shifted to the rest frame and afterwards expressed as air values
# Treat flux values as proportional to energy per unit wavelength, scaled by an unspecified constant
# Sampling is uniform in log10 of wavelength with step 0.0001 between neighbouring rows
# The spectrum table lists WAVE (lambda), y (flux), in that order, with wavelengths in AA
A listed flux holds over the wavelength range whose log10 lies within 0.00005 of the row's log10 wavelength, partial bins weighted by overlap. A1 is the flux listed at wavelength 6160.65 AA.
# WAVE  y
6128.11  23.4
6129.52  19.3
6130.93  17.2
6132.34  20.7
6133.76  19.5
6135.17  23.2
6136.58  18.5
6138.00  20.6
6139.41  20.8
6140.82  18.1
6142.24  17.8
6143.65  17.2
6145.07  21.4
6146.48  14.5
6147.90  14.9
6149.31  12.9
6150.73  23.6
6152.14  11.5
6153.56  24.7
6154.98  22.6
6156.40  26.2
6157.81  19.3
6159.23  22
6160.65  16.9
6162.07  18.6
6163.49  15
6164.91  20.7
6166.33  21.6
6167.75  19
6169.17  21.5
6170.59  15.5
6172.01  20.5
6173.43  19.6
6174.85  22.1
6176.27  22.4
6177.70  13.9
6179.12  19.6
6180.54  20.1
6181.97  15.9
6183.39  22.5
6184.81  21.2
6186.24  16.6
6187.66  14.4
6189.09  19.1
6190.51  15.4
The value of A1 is 16.9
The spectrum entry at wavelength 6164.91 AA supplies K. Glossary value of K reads 20.7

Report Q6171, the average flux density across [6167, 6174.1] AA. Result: 19.2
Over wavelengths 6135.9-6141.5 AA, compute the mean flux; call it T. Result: 19.5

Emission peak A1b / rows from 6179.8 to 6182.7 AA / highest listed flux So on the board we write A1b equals 20.1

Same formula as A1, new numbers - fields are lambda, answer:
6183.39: 22.5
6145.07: 21.4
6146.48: 14.5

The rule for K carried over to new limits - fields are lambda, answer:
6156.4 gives 26.2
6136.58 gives 18.5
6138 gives 20.6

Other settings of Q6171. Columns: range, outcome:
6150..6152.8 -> 17.6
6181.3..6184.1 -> 19.3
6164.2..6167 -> 21.1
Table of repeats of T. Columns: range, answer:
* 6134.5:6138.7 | 20.7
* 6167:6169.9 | 20.2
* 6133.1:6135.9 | 21.4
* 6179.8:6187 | 19.2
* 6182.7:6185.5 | 21.9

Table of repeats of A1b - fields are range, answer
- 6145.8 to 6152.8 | 23.6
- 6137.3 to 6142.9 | 20.8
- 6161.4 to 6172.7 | 21.6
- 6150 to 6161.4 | 26.2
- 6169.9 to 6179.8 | 22.4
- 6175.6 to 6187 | 22.5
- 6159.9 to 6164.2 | 18.6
